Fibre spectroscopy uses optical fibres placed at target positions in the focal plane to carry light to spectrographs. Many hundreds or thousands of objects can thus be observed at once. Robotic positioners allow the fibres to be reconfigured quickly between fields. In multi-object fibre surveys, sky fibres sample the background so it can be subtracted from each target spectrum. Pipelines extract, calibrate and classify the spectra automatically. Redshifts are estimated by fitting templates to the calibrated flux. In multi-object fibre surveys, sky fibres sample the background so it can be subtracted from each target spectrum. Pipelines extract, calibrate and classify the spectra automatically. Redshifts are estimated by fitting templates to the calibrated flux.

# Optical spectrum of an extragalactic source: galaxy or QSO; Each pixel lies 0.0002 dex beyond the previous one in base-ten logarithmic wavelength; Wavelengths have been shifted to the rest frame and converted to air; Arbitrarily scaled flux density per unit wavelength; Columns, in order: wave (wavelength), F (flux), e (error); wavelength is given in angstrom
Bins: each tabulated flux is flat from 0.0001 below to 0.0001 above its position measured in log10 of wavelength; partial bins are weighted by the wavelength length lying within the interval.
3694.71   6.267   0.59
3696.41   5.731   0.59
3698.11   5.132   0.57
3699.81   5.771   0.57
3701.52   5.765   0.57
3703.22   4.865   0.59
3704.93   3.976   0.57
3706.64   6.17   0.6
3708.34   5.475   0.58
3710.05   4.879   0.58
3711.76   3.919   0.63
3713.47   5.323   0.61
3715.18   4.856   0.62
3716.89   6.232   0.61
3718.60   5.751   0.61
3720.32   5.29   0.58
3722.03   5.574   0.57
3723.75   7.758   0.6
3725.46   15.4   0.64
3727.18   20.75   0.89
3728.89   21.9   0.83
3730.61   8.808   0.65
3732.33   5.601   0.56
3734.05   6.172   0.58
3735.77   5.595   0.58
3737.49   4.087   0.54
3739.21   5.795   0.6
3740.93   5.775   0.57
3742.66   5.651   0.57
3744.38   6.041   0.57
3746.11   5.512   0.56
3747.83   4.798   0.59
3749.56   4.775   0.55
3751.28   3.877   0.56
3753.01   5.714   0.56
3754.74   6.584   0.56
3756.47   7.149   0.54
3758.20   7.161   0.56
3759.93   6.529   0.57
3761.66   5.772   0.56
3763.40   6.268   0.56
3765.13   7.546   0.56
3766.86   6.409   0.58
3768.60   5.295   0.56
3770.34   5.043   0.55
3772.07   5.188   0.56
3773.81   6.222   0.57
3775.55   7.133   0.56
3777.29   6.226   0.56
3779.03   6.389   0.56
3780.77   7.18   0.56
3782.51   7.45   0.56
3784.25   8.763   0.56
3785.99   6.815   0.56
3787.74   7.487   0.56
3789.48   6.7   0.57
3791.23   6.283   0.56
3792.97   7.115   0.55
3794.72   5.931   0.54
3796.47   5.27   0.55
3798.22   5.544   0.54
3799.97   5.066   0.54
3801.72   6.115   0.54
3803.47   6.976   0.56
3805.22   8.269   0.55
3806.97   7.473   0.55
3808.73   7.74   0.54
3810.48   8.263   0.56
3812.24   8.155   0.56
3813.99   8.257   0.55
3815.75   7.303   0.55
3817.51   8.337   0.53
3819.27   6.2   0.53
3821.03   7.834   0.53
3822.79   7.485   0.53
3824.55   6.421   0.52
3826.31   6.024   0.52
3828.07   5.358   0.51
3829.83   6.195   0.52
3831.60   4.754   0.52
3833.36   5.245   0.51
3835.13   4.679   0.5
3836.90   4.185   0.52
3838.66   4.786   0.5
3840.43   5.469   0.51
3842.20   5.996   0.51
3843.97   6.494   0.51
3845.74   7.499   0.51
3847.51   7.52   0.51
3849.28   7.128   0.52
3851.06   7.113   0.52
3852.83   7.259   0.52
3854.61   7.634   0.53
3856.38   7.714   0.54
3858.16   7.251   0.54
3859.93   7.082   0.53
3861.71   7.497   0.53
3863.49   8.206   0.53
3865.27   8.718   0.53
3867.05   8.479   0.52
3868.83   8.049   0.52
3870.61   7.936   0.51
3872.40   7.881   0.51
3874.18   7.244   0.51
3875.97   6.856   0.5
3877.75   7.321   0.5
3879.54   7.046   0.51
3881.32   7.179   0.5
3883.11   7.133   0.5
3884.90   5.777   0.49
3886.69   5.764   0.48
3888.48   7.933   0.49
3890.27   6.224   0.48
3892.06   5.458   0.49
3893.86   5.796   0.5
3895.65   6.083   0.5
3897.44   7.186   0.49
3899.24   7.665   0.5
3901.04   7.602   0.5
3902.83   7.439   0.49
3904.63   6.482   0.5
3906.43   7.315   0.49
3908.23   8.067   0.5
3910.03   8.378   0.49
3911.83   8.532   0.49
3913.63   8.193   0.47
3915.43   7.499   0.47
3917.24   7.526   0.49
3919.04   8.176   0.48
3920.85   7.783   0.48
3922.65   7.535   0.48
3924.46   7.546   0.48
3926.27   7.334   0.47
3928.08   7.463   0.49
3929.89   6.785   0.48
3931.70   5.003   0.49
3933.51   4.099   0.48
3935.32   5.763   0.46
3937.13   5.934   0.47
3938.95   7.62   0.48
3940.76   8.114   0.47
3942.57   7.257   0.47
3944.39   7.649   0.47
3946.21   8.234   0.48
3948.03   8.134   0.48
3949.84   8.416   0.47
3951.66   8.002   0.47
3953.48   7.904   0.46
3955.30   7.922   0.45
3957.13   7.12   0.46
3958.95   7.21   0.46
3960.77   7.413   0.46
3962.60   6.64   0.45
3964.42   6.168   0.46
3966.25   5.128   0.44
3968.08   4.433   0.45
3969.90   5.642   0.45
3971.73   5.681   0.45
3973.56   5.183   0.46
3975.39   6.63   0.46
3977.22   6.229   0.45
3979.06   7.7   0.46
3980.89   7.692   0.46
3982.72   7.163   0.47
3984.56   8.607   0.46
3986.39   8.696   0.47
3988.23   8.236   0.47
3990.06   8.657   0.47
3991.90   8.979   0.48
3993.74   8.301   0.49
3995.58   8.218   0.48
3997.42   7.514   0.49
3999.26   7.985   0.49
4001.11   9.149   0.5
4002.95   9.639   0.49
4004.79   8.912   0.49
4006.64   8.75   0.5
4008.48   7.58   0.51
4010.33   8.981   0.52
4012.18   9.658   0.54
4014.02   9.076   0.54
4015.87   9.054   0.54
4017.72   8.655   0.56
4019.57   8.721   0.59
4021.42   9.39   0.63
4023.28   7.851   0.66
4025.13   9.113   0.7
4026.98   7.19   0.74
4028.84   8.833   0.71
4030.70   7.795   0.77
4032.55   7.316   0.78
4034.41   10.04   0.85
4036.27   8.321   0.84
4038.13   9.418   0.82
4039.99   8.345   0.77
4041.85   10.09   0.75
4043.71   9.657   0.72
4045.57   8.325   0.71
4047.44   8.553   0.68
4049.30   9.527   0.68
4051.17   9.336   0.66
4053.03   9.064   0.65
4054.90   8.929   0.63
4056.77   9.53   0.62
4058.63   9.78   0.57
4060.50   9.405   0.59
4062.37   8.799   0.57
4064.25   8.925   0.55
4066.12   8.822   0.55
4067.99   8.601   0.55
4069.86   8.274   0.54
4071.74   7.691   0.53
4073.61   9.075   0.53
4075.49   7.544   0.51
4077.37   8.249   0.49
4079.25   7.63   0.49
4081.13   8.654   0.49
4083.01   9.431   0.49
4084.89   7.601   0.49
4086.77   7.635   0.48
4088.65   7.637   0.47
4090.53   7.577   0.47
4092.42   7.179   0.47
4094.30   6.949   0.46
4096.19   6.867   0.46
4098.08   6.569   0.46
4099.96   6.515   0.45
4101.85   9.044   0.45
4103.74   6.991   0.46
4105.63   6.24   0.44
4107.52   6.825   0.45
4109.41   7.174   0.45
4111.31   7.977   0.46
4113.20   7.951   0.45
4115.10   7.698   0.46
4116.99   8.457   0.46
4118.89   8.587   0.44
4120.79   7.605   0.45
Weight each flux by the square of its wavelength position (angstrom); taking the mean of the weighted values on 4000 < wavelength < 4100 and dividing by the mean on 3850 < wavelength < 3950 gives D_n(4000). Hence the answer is 1.27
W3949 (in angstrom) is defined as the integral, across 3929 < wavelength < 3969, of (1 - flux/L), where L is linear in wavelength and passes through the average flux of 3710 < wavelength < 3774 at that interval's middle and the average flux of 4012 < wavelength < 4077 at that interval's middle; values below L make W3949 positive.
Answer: 6.5 angstrom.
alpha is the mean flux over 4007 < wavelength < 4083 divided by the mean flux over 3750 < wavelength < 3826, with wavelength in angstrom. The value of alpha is 1.31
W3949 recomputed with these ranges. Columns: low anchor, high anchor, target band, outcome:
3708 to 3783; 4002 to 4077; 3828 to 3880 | 5.0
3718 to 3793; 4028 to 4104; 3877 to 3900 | 3.1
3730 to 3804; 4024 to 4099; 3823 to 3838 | 2.7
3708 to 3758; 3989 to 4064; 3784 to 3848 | 8.5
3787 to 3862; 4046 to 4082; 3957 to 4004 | 4.2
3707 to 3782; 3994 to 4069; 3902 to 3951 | 4.5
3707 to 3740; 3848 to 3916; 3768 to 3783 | 2.8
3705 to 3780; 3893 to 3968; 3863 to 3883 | -1.8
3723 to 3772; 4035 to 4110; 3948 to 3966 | 1.3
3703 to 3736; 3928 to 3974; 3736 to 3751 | 4.8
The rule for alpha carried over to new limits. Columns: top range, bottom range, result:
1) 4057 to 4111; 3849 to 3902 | 1.10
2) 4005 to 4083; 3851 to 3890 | 1.18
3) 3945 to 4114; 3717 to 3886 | 1.15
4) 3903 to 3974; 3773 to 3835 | 1.04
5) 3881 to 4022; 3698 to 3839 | 1.12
